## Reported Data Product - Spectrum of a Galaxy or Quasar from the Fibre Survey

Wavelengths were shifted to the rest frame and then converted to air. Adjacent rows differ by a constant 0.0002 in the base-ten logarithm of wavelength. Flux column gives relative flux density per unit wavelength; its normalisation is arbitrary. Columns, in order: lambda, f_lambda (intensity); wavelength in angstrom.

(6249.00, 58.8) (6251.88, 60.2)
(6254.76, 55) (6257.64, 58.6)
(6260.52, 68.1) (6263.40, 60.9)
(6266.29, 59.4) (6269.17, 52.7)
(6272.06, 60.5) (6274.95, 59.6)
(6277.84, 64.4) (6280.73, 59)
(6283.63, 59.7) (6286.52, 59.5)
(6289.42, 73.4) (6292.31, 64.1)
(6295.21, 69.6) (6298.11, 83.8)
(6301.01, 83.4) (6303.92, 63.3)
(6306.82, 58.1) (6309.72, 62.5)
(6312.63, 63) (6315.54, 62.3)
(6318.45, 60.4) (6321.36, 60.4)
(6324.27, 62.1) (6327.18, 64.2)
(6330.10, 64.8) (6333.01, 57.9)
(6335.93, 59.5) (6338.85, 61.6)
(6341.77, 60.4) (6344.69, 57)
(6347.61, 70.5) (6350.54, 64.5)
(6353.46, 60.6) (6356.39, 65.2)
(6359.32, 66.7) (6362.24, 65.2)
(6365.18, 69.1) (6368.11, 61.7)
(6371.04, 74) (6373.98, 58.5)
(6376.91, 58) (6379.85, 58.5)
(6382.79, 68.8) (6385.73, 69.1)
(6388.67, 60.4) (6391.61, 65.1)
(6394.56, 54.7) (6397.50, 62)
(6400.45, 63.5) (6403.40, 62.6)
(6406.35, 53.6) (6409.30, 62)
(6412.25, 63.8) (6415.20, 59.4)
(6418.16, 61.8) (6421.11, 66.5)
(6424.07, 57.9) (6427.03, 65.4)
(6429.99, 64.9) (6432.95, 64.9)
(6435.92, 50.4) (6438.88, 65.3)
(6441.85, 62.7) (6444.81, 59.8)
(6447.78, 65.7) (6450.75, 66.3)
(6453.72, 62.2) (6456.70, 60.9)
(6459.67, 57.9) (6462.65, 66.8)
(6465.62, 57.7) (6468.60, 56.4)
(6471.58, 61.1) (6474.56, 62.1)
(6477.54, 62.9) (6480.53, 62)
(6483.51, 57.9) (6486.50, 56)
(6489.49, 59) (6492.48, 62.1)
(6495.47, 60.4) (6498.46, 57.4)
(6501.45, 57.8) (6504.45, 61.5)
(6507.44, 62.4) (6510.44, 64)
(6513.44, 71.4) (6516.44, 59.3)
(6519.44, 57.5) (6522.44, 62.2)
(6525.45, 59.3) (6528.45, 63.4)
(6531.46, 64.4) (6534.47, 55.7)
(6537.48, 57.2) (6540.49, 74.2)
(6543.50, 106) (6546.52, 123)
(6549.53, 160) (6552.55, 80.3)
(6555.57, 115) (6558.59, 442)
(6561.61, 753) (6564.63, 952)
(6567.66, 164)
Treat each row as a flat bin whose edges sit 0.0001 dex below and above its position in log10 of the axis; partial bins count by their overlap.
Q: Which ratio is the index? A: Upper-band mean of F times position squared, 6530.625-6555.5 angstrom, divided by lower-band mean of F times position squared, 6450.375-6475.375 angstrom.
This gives 1.55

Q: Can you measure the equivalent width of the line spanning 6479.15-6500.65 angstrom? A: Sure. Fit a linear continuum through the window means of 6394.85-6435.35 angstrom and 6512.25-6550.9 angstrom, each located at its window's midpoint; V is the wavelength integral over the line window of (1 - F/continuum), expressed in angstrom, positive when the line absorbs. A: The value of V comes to 3.83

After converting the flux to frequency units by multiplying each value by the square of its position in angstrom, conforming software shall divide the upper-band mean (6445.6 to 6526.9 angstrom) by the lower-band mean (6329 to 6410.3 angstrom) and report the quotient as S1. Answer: 1.01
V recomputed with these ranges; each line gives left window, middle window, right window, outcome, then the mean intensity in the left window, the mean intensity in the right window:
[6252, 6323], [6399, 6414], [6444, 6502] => 0.14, 63.4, 60.7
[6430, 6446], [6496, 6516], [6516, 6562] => 8.67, 61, 133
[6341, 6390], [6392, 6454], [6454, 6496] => 0.32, 64.1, 60.3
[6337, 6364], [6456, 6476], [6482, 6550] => 2.02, 63.5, 68.8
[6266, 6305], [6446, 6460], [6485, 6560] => 3.10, 65.4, 87.3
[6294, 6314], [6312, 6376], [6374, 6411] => 2.38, 69.1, 61.4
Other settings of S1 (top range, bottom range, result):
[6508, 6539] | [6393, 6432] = 1.03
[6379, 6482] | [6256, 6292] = 1.06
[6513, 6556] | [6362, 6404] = 1.32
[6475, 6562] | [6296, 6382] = 1.64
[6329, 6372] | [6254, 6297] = 1.05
